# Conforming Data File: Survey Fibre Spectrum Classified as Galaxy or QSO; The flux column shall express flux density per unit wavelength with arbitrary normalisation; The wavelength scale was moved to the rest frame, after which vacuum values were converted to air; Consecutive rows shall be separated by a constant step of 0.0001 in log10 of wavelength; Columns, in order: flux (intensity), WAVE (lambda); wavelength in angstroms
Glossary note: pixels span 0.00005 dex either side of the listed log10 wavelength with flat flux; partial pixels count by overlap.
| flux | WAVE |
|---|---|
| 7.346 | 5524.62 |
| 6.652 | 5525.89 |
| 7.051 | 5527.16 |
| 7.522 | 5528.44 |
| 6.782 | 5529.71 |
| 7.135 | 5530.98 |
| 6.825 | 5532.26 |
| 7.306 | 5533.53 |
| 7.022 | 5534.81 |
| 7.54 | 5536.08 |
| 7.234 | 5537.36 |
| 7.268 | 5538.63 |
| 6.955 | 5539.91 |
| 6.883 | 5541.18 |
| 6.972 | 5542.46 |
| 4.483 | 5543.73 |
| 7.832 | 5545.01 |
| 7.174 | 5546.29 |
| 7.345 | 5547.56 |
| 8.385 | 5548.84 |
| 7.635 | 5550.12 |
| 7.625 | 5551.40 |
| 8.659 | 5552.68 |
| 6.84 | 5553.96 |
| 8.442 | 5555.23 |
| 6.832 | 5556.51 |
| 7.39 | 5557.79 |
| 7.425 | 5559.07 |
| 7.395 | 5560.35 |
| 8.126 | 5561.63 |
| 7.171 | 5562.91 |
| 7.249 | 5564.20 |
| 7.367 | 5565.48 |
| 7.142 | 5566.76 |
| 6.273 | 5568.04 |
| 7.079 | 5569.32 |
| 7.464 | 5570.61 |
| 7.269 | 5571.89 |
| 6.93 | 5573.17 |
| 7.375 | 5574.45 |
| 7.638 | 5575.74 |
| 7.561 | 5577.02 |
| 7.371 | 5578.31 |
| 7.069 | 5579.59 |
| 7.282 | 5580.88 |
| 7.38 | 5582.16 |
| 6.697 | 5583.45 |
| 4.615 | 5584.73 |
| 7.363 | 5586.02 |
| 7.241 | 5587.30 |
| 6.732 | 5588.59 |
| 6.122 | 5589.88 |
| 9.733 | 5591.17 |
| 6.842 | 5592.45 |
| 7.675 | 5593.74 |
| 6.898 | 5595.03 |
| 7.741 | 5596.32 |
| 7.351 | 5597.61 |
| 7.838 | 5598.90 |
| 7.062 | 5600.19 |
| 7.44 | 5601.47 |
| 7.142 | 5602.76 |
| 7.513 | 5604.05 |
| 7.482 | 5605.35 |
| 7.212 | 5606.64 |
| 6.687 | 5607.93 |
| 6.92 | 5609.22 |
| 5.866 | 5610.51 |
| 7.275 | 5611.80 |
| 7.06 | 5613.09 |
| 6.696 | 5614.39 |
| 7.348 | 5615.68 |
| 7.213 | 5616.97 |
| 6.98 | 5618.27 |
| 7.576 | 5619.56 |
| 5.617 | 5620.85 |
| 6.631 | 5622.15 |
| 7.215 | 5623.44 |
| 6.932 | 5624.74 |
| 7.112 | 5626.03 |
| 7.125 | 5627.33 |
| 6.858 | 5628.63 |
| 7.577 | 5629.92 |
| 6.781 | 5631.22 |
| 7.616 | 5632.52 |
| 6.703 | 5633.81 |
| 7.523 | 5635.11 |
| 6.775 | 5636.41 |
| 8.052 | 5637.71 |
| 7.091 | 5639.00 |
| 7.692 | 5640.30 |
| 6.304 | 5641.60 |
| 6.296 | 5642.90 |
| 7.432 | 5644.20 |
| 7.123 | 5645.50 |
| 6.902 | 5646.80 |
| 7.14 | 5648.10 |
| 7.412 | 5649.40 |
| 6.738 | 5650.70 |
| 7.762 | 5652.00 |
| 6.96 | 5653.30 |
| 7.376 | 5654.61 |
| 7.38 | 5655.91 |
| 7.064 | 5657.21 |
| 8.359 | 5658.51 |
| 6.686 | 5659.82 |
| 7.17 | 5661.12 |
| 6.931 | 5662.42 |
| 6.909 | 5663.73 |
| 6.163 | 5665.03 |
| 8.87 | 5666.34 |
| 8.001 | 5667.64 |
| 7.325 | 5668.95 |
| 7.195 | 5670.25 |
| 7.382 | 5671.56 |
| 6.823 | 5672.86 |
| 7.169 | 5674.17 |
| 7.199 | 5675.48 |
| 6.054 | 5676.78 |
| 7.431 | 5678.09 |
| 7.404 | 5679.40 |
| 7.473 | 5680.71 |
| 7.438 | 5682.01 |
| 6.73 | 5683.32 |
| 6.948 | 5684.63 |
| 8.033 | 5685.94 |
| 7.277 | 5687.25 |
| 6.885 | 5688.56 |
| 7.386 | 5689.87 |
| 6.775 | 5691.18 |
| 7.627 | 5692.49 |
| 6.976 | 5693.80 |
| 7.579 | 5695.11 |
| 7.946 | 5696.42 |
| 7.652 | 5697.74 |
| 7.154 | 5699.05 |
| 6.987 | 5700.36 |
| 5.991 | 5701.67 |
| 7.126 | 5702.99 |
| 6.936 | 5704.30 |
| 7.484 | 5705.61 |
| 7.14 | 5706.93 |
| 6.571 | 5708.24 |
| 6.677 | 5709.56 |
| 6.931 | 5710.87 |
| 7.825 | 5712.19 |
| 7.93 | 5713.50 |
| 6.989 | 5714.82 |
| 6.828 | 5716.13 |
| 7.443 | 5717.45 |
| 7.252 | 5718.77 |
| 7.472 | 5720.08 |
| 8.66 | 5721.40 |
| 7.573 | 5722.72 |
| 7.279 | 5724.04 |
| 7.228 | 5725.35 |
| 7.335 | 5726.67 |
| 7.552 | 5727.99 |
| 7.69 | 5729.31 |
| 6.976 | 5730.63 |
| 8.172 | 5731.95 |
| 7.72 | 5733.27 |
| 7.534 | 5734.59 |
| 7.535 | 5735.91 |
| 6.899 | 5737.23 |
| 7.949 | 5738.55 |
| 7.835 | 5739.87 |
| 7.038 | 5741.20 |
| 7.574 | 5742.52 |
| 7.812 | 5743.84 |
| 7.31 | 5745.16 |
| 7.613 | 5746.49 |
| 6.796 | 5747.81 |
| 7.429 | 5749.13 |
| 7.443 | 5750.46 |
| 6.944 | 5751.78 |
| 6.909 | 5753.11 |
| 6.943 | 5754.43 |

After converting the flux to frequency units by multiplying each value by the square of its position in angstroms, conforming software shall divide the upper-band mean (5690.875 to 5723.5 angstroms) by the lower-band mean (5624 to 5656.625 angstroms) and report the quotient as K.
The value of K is 1.04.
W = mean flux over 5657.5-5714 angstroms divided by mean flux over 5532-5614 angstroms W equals 1.00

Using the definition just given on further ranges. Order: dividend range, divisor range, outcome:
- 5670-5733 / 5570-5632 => 1.02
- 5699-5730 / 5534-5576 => 1.00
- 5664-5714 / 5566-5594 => 1.01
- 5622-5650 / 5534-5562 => 0.97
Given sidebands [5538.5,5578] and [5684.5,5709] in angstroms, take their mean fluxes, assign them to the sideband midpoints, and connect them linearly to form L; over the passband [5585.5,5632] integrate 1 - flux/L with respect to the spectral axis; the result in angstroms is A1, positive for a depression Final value 0.77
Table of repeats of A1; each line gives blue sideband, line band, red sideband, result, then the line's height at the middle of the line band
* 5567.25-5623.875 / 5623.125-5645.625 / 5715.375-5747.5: 0.30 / 7.22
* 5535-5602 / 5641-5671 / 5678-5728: 0.29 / 7.27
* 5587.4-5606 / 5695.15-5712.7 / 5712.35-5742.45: 0.85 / 7.48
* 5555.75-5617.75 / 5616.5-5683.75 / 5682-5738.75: 0.92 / 7.25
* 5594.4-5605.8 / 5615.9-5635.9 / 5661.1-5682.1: 0.79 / 7.33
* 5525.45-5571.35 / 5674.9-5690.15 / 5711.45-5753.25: 0.45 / 7.4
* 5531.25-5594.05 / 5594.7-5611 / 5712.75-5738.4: 0.24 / 7.29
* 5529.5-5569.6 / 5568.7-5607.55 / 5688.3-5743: 0.20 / 7.27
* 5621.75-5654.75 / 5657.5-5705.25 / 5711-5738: 0.52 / 7.3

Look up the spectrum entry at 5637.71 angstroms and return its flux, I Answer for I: 8.052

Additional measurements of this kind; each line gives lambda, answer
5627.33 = 7.125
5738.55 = 7.949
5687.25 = 7.277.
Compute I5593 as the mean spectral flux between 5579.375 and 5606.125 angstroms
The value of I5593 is 7.2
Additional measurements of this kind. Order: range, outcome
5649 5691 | 7.24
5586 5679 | 7.16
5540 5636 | 7.17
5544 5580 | 7.4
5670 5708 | 7.17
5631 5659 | 7.21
